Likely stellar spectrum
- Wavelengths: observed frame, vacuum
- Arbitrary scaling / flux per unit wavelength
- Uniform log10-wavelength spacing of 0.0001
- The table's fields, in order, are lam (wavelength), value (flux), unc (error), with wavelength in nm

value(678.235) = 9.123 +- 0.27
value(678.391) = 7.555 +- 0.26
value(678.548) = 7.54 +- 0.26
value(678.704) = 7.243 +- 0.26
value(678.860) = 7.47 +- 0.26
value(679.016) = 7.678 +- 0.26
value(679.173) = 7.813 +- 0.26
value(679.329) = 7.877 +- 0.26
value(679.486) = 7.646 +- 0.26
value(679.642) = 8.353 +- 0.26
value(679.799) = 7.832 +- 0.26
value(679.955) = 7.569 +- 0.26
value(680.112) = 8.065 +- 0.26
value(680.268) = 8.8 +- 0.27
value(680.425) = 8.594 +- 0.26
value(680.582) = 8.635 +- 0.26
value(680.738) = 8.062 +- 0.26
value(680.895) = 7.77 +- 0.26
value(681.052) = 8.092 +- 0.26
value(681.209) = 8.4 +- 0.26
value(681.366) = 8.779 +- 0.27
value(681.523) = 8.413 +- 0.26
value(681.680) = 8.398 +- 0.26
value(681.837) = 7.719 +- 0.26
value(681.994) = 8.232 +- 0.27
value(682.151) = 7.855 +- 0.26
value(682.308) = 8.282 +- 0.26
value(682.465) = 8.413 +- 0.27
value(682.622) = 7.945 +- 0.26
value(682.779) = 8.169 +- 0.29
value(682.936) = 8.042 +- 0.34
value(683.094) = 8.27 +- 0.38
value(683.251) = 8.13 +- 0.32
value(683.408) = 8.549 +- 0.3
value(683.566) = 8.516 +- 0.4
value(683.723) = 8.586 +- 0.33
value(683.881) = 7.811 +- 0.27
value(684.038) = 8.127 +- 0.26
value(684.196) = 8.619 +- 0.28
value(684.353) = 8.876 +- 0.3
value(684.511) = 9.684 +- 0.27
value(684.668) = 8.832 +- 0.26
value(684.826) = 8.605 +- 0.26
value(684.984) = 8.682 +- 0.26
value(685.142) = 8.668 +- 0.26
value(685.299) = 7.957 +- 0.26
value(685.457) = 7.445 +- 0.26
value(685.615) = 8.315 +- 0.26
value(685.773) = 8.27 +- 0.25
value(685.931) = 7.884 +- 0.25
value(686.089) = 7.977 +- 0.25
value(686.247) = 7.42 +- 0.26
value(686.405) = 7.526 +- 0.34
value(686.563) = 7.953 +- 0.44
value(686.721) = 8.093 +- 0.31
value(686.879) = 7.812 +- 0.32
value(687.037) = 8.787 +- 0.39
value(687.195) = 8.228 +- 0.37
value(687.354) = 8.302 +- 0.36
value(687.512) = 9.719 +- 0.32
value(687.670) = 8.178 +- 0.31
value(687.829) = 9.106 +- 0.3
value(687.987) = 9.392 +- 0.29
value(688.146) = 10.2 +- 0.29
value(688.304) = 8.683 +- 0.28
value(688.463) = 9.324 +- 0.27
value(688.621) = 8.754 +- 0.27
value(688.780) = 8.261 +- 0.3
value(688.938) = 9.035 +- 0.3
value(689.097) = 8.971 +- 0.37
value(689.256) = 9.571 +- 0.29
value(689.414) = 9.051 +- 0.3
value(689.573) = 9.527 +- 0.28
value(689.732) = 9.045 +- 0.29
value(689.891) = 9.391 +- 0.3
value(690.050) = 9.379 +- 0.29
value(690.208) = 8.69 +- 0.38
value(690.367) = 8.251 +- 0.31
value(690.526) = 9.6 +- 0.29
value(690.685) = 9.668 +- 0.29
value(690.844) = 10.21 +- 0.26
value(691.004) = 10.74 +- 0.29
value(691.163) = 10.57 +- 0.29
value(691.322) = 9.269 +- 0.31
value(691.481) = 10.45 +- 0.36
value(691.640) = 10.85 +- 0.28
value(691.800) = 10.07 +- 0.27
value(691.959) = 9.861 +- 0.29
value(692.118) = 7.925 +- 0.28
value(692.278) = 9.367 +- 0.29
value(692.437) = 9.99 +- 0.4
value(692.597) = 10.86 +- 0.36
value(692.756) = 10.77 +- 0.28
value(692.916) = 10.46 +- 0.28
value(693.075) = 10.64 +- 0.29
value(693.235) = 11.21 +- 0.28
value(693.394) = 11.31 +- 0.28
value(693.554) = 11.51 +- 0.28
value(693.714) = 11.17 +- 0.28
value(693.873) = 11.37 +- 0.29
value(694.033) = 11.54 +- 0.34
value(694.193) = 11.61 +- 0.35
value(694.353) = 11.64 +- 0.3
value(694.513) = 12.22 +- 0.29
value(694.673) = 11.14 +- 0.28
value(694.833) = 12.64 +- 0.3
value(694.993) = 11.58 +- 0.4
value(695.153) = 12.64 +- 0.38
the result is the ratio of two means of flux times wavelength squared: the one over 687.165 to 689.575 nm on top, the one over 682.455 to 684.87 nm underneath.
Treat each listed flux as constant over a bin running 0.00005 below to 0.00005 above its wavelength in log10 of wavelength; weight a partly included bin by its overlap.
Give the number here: 1.1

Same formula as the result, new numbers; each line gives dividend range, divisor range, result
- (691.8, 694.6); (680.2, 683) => 1.35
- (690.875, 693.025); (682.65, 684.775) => 1.22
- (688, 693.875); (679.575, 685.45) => 1.21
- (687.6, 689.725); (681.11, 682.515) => 1.12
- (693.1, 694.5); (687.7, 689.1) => 1.28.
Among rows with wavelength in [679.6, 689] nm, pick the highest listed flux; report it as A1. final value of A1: 10.2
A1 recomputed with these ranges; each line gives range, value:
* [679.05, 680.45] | 8.8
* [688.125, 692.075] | 10.85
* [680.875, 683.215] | 8.779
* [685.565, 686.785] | 8.315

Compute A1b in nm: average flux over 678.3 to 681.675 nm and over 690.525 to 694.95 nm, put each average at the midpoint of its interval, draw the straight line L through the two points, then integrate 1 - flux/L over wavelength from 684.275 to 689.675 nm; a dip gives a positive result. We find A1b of 0.49 nm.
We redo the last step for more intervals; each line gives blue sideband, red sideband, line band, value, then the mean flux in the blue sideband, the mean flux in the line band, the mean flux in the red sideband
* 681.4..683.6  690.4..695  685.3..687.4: 0.26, 8.21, 7.99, 10.7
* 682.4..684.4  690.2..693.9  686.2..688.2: 0.14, 8.3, 8.51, 10.2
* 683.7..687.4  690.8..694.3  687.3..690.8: 0.11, 8.26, 9.11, 10.5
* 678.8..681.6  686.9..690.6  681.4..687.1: 0.18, 8.11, 8.25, 9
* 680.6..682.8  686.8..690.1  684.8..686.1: 0.07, 8.2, 8.19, 8.98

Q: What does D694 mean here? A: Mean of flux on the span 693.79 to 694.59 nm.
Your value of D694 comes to 11.7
